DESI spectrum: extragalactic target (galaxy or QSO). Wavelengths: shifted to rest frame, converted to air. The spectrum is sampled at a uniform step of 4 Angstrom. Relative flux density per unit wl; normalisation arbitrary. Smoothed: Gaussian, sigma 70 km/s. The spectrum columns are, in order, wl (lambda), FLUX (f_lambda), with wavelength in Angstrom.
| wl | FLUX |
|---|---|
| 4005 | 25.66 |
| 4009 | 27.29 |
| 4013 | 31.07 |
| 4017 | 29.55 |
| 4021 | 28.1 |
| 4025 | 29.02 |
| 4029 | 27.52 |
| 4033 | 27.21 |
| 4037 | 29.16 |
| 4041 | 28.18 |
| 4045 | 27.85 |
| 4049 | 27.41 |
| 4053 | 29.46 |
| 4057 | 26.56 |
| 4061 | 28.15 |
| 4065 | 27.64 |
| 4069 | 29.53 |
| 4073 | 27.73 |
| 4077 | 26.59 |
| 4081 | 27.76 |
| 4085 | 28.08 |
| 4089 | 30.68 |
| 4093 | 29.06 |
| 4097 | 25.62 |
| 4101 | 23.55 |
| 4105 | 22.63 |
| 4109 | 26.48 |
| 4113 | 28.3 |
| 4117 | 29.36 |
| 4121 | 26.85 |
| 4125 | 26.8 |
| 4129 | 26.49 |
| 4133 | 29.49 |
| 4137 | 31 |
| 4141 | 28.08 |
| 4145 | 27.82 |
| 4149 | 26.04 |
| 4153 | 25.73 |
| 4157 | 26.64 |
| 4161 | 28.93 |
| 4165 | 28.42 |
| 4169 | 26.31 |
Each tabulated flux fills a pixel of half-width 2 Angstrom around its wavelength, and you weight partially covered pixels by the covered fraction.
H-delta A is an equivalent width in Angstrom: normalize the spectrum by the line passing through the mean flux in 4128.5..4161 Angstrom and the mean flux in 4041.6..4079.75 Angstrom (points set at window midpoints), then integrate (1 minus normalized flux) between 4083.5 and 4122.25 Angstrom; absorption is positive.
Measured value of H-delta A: 1.10 Angstrom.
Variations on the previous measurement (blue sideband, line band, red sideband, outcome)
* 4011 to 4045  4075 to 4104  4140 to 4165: 0.8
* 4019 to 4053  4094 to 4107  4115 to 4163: 1.7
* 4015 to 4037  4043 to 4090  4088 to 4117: -1.0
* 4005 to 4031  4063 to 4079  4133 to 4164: 0.2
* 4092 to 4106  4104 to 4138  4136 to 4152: -1.3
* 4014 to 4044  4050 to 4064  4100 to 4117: -0.2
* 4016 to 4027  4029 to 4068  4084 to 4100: 0.8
